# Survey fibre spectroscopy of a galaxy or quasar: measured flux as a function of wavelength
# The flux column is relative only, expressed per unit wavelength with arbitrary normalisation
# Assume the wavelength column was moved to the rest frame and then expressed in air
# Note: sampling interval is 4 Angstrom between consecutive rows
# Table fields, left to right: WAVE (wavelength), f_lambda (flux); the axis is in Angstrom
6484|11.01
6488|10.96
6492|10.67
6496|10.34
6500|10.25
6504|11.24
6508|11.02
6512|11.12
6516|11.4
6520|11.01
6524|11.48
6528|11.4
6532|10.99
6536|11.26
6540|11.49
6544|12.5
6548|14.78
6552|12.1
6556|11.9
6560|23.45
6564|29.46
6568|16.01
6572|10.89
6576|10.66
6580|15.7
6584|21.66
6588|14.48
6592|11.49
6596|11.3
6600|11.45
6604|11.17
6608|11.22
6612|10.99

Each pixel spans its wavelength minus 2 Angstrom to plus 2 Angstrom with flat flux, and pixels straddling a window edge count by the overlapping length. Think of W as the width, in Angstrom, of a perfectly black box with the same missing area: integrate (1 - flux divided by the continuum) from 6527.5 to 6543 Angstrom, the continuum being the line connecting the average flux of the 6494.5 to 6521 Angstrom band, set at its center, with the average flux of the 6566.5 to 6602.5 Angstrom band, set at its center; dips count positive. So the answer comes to 0.7 Angstrom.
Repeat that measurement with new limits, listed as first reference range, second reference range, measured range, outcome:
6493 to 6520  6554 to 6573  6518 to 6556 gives 7.9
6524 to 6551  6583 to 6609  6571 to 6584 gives -1.3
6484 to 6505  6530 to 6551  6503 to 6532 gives 0.6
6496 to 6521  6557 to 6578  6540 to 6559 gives 3.0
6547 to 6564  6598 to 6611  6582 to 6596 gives -2.1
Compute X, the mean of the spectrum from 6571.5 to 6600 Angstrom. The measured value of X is 13.7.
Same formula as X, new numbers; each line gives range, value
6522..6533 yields 11.3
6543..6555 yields 13.1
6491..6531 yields 11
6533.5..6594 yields 15.2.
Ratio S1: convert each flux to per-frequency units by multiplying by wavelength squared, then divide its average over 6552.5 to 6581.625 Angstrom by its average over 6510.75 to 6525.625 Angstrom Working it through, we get 1.50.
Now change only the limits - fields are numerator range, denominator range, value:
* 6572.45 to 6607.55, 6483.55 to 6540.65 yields 1.23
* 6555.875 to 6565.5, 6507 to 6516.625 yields 2.10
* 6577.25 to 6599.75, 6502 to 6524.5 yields 1.33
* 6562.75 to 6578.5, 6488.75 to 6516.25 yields 1.52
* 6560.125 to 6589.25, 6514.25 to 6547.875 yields 1.52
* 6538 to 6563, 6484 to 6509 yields 1.42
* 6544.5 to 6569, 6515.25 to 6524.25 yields 1.59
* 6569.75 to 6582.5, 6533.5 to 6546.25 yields 1.10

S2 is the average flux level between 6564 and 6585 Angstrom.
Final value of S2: 16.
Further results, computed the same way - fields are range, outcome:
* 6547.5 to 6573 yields 17.3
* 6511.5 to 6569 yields 14.1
